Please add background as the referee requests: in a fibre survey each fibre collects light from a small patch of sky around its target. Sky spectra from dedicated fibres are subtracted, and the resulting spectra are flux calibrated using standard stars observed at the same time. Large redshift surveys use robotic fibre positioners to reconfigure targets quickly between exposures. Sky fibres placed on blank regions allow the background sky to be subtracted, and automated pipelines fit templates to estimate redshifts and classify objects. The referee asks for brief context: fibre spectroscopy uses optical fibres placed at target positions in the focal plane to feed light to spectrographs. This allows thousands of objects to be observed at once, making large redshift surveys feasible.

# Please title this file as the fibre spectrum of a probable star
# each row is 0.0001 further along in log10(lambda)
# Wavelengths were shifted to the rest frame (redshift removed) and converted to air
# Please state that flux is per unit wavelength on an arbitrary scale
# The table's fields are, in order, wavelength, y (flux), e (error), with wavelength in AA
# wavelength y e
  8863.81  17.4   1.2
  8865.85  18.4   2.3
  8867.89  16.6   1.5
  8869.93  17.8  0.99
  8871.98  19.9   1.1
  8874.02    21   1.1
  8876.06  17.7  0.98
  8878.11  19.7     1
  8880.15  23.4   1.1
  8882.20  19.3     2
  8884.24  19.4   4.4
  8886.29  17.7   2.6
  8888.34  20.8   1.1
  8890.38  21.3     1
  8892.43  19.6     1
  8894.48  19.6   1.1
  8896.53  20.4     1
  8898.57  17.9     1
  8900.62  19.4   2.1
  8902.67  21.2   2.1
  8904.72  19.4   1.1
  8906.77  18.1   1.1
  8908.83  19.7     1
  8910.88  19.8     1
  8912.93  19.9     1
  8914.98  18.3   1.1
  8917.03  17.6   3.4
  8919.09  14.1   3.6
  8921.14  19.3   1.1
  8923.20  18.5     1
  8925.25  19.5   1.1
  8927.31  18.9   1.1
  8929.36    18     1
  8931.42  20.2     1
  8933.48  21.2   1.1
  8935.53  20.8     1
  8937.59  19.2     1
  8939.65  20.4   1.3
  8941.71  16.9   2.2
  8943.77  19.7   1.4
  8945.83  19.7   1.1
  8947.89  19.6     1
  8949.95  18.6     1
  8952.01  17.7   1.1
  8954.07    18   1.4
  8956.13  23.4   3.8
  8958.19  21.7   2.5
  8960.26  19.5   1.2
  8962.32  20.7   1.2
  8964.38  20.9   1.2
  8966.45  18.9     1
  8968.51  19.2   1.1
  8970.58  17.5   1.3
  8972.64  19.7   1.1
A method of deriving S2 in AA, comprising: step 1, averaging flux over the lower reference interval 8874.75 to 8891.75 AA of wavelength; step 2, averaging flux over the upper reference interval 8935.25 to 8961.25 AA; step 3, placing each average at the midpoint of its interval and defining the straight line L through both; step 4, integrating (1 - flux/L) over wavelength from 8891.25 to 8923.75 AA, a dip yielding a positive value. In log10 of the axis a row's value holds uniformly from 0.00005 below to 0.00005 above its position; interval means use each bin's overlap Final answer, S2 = 1.4 AA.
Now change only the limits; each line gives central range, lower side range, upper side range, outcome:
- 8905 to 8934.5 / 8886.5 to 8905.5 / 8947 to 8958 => 1.44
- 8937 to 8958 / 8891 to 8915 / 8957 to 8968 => 0.74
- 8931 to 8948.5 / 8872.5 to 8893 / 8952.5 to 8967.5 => 0.45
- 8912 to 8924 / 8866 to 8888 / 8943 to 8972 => 0.95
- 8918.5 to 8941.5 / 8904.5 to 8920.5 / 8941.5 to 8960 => -0.25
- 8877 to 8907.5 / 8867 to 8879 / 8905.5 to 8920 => -2.12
